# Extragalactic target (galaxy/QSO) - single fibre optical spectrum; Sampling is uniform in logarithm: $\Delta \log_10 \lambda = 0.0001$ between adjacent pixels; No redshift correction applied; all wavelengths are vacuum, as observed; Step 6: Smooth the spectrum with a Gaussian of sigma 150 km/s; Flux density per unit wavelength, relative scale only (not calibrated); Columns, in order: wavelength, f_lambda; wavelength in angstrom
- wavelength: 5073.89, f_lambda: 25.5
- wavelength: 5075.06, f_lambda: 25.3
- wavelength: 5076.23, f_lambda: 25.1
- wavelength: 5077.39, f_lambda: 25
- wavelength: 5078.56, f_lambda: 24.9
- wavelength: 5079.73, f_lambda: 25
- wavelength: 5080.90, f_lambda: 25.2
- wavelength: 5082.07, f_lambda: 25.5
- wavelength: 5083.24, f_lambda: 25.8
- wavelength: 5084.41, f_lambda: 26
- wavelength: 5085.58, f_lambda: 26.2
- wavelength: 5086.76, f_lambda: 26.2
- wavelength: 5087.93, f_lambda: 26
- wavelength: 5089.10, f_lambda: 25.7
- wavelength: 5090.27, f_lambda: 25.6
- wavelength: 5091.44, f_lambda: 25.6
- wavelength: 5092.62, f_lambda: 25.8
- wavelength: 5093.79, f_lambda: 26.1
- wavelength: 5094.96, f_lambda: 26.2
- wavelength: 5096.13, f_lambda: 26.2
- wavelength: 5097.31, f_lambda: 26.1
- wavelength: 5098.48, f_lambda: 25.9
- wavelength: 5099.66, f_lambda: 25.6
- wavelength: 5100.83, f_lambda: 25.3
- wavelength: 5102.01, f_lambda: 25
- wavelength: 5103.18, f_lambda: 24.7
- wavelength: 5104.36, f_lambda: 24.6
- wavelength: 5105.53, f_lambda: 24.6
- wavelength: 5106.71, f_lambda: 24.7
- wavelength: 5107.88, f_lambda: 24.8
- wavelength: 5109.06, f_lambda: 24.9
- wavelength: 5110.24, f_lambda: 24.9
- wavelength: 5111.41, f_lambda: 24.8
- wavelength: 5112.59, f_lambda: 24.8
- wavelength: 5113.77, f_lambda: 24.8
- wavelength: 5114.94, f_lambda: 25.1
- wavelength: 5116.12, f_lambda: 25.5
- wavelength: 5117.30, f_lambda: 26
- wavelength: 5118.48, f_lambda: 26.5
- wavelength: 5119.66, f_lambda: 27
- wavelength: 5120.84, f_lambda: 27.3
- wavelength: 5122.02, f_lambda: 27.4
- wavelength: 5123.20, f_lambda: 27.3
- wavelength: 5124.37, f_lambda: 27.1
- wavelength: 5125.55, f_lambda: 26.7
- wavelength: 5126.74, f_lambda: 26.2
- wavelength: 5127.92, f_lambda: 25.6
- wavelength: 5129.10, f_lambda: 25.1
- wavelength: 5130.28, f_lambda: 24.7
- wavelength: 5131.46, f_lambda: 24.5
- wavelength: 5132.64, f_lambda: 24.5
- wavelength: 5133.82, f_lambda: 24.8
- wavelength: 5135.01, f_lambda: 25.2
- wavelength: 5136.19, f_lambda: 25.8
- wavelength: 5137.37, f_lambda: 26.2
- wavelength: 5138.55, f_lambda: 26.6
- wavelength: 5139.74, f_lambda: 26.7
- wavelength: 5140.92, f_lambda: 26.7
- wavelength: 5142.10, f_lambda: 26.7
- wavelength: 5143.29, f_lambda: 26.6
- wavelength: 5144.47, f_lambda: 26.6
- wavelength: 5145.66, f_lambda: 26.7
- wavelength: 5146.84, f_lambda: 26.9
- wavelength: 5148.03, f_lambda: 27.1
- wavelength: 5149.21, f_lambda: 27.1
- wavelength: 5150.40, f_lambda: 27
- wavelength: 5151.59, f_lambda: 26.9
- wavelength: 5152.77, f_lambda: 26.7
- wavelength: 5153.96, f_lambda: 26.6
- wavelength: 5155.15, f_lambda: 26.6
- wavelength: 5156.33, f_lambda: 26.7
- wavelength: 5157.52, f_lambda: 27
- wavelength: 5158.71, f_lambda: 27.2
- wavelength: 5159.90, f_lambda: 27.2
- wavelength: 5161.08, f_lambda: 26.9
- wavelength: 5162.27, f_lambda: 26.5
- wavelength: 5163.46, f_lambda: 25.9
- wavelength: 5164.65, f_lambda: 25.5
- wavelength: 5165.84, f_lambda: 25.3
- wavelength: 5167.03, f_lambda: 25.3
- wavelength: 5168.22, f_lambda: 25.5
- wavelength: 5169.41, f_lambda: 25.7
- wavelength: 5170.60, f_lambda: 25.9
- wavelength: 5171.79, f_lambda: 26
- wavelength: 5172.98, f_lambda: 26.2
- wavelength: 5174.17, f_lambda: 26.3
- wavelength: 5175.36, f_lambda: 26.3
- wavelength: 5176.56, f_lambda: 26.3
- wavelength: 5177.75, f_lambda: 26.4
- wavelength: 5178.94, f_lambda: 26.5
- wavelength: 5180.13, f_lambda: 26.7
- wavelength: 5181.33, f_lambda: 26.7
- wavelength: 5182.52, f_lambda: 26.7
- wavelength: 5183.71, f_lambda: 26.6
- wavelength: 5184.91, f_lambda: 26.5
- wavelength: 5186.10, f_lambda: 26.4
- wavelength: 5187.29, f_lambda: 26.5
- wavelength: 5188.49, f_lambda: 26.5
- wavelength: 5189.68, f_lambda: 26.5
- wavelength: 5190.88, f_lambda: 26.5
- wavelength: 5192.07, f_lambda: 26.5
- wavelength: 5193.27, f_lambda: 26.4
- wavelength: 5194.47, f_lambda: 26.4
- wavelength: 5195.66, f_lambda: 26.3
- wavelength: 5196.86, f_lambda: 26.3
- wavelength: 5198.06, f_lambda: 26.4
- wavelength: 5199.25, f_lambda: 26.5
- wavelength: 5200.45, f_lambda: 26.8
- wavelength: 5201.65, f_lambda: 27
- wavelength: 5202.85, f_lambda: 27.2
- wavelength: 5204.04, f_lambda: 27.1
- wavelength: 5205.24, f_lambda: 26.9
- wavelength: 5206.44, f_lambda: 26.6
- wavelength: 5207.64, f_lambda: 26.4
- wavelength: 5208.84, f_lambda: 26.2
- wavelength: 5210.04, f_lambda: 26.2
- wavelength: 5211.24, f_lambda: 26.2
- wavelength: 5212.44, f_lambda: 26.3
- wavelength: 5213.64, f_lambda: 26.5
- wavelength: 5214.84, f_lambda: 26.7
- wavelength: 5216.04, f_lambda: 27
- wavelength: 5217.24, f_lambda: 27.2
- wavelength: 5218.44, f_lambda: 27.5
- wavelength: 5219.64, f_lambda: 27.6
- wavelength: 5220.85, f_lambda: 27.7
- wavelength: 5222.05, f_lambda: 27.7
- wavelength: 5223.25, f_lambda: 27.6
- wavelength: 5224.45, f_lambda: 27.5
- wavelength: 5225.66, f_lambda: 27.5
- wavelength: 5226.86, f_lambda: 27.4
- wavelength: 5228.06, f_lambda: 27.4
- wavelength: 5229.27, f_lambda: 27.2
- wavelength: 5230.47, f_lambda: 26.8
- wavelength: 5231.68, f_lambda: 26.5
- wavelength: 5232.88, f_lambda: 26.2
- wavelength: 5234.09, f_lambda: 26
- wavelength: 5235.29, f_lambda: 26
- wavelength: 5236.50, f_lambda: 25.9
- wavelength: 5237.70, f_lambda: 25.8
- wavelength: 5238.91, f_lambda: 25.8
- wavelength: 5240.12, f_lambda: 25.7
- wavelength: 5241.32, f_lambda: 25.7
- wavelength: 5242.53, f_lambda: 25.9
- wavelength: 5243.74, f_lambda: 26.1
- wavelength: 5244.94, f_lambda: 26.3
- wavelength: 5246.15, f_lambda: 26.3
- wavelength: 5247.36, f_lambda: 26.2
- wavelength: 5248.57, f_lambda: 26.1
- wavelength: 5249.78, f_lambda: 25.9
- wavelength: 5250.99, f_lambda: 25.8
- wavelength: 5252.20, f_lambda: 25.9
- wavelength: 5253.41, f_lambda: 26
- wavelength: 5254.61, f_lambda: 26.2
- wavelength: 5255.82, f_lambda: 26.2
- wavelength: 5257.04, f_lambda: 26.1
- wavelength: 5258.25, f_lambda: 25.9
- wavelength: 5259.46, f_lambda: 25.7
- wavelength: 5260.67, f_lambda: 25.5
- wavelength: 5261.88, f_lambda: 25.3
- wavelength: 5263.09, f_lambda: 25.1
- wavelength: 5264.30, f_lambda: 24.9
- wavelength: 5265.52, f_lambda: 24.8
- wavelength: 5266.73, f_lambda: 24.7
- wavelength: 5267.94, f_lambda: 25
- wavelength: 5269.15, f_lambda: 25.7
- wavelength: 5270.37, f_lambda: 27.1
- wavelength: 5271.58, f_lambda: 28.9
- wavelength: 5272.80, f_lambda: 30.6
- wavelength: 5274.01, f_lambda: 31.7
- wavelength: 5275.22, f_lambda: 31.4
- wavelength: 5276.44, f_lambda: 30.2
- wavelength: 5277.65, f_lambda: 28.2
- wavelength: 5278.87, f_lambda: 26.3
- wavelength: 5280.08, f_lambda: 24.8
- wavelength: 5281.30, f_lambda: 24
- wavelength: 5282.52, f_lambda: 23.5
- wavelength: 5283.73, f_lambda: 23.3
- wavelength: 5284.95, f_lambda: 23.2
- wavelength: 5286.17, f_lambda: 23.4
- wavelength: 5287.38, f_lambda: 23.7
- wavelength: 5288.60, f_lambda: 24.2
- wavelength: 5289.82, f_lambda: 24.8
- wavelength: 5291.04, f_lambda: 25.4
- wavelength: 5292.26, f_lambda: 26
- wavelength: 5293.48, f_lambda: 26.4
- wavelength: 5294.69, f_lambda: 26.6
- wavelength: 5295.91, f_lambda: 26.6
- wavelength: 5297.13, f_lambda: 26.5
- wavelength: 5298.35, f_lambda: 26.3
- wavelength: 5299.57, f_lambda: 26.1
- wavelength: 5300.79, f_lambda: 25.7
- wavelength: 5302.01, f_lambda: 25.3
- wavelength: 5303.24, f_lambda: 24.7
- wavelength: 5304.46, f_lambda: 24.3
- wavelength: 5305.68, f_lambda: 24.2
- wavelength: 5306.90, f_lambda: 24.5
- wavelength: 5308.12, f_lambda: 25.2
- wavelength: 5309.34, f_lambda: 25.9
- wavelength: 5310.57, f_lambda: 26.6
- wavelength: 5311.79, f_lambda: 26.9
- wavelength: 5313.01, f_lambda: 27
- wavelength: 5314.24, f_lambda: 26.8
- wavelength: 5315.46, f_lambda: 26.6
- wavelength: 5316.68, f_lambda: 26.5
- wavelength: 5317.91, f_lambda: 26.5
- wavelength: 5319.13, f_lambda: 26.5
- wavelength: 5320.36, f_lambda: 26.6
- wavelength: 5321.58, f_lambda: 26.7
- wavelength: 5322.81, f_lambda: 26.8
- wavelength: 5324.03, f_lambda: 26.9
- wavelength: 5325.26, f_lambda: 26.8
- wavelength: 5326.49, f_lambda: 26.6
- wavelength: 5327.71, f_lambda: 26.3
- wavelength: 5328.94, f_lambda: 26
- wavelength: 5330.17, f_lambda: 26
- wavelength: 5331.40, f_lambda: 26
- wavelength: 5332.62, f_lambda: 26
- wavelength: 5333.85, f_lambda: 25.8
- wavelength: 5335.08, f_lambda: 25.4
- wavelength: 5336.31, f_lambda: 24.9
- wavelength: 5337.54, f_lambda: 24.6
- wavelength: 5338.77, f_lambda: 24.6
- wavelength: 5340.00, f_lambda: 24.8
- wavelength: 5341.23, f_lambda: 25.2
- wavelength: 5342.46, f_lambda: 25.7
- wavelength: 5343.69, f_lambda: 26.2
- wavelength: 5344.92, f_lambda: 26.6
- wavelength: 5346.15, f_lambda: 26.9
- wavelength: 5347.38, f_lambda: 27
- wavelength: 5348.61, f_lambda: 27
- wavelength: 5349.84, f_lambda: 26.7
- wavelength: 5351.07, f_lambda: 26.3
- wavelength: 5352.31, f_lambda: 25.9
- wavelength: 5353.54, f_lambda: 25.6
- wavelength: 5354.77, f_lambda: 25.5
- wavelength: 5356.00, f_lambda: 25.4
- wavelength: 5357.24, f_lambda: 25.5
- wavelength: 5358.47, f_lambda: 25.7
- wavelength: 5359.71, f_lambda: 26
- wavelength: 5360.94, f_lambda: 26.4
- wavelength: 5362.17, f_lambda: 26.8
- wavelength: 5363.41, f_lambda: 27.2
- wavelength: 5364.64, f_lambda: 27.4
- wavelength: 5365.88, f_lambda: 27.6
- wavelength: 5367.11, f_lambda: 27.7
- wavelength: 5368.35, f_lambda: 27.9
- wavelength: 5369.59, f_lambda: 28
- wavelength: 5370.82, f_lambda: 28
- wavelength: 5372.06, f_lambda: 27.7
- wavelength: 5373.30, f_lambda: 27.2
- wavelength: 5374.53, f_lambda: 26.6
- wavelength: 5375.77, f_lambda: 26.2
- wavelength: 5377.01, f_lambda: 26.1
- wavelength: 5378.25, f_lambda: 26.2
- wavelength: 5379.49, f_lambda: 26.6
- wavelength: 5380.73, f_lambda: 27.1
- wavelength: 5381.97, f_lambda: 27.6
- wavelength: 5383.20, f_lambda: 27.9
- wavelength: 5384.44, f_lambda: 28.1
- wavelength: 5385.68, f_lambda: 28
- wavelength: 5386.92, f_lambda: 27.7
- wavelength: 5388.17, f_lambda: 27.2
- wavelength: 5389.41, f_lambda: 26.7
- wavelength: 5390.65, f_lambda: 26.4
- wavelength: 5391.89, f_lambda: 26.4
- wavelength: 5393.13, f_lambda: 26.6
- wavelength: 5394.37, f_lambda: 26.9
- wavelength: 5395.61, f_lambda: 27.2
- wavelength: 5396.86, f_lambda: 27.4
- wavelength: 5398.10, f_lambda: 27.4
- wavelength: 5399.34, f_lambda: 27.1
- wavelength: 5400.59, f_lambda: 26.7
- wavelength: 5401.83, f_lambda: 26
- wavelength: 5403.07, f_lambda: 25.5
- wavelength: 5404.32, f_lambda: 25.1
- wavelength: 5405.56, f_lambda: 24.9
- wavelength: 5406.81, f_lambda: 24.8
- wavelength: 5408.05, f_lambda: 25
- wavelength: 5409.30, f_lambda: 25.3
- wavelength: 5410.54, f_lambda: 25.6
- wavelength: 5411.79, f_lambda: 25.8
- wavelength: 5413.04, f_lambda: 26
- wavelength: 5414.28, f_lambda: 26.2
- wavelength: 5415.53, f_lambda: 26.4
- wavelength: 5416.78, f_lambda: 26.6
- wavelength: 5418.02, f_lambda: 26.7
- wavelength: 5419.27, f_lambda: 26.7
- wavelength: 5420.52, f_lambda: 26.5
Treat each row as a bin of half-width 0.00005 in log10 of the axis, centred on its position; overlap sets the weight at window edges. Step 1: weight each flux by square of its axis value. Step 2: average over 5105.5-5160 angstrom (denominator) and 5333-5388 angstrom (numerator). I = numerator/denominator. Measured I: 1.11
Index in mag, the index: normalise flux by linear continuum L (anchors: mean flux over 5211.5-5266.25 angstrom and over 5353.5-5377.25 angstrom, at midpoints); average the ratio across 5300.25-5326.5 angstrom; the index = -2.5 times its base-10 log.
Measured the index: 0.022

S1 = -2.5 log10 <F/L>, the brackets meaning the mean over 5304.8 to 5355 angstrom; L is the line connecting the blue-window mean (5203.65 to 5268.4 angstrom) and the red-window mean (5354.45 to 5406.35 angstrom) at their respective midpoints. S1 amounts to 0.02 mag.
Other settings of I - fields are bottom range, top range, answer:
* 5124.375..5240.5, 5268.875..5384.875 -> 1.05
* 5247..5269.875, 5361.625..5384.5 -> 1.11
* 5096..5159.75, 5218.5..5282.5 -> 1.07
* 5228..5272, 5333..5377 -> 1.05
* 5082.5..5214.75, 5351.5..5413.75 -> 1.11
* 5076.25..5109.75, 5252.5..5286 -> 1.10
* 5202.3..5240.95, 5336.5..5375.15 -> 1.04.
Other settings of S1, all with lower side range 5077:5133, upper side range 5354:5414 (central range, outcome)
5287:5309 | 0.04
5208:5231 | -0.04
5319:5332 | 0.00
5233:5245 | 0.01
